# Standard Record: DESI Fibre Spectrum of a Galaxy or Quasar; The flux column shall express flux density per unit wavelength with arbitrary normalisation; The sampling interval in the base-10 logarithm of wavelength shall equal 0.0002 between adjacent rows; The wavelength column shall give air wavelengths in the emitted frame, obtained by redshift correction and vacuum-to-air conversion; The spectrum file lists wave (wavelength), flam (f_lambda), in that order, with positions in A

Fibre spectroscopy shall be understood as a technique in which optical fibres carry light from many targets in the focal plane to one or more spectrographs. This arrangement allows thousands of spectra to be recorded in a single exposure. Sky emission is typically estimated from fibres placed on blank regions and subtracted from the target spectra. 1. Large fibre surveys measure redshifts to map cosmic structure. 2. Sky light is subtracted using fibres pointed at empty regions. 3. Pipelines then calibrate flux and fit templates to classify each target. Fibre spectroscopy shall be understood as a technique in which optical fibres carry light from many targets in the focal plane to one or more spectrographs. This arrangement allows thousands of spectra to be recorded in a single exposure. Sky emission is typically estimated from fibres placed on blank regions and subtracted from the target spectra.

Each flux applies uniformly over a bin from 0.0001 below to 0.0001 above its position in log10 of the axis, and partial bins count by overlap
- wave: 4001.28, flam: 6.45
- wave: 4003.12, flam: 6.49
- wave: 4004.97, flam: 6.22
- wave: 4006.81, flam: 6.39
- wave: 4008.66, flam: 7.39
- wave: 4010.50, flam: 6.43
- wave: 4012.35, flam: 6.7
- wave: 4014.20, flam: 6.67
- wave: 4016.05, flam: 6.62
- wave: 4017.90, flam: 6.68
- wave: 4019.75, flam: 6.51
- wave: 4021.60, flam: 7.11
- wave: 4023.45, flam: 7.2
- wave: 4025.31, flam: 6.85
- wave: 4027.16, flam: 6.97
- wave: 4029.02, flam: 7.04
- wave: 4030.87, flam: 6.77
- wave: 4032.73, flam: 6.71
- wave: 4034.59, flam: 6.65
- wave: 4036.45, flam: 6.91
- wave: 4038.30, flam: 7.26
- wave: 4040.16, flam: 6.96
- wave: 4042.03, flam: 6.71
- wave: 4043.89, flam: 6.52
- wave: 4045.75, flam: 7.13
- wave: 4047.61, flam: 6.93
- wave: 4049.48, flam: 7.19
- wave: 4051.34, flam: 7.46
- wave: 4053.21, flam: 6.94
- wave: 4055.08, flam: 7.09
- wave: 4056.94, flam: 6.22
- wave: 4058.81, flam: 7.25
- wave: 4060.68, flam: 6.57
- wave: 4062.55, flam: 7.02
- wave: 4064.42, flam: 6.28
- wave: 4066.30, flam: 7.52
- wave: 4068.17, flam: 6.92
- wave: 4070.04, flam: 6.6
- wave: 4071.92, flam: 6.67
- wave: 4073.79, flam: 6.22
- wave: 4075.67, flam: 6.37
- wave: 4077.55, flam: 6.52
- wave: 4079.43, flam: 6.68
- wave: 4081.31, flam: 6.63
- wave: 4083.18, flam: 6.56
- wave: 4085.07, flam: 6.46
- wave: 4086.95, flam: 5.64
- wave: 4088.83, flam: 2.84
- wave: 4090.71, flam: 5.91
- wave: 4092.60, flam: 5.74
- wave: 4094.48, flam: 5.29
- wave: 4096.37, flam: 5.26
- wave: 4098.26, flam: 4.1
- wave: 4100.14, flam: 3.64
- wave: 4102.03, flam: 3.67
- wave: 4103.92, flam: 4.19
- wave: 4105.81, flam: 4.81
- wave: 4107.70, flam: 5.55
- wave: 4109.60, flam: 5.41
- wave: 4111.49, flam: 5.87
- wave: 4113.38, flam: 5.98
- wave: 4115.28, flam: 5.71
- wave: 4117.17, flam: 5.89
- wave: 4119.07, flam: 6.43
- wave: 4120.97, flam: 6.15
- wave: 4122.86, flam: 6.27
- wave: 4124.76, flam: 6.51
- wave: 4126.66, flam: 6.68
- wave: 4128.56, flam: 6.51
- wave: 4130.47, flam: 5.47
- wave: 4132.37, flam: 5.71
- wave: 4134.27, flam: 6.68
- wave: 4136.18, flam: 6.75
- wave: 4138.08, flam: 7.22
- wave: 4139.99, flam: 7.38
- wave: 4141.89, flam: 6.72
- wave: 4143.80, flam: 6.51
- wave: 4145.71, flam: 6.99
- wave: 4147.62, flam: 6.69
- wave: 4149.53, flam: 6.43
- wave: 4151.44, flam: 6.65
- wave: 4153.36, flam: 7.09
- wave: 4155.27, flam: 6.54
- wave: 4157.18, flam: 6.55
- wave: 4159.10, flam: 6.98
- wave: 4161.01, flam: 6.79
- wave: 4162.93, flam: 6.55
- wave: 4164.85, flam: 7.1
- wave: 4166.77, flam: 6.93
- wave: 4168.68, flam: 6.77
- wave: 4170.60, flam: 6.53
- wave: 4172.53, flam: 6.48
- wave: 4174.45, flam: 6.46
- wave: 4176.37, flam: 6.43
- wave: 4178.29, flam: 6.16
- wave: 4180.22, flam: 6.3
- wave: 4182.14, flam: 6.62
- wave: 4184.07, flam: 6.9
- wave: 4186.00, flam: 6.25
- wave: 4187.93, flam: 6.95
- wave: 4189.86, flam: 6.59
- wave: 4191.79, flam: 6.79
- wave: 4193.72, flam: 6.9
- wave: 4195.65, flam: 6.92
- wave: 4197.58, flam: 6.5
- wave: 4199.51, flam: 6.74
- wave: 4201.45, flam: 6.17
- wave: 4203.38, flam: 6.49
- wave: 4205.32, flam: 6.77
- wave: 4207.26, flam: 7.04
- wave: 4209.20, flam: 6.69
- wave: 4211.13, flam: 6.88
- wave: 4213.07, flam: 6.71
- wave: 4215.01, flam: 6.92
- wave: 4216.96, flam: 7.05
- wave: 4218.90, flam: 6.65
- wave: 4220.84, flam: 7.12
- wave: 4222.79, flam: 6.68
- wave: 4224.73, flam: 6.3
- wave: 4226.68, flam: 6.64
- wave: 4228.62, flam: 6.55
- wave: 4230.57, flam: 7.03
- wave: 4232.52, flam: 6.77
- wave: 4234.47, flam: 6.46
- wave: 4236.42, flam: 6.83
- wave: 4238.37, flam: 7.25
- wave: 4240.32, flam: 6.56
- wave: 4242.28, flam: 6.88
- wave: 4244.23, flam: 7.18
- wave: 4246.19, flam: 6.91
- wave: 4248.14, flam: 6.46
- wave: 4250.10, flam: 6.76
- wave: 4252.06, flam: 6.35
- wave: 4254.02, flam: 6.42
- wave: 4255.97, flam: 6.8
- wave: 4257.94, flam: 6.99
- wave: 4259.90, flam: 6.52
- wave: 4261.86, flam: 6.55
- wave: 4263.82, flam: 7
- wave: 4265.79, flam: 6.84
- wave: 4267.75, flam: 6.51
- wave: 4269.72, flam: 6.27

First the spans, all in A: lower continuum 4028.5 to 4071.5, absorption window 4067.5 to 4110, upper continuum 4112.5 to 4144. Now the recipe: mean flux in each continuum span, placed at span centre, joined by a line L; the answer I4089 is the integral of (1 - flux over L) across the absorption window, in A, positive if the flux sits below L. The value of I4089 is 7.1 A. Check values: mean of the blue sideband 6.89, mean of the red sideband 6.39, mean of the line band 5.54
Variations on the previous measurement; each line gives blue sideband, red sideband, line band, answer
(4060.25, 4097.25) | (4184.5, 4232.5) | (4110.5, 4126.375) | 0.56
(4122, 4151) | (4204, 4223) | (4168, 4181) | 0.51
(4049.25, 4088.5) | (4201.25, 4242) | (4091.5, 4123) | 6.59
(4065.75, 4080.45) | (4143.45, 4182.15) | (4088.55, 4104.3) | 4.88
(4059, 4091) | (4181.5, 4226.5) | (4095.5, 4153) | 4.89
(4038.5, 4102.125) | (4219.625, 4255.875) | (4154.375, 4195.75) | -0.61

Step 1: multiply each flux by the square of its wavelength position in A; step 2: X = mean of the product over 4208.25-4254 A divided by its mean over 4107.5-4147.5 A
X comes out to 1.1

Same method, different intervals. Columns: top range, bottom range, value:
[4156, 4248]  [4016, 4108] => 1.14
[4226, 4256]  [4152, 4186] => 1.05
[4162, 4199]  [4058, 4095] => 1.11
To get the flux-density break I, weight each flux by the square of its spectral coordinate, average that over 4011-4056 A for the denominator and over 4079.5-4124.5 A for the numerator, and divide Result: 0.82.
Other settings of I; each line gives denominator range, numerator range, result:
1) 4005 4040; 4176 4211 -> 1.06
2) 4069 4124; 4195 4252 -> 1.28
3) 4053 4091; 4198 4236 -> 1.12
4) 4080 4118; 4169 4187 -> 1.28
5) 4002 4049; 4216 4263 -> 1.10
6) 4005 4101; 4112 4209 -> 1.07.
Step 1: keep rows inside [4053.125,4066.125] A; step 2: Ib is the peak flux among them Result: 7.25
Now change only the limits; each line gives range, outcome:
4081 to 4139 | 7.22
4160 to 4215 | 7.1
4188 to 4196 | 6.92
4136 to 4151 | 7.38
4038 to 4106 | 7.52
